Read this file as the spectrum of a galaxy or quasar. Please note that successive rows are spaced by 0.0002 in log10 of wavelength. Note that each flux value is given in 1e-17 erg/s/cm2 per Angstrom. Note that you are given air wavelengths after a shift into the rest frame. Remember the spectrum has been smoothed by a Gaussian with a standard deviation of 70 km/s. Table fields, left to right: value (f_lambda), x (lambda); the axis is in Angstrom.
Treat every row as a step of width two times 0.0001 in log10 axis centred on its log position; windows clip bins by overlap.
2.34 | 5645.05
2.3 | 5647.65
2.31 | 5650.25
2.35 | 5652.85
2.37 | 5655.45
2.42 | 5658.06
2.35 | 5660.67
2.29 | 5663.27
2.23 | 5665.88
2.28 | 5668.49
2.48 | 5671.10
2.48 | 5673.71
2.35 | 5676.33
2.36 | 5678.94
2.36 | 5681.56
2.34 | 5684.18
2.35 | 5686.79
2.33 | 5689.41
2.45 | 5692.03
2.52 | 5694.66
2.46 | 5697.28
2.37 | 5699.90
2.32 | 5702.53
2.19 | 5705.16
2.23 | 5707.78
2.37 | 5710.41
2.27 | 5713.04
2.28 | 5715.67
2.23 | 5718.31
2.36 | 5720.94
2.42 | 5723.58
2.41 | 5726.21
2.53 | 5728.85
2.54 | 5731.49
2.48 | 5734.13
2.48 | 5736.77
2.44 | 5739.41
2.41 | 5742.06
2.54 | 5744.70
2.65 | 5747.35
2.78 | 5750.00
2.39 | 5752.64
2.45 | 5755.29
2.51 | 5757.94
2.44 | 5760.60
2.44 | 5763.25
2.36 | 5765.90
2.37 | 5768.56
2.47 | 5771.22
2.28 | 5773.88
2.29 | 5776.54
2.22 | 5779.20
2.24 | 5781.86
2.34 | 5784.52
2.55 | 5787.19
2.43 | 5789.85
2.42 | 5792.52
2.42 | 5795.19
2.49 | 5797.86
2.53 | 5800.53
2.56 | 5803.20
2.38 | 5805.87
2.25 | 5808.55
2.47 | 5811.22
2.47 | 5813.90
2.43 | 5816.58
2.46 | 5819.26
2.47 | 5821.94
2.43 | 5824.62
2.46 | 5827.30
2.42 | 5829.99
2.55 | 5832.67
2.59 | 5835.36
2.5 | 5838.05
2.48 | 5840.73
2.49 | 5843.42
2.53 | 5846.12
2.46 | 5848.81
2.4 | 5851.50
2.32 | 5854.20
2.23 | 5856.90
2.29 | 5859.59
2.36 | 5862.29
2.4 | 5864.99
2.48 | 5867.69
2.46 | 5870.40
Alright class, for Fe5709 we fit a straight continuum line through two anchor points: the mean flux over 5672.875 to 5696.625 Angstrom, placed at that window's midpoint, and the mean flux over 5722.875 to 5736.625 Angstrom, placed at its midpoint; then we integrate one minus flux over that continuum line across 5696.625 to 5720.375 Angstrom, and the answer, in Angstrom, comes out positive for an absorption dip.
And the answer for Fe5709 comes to 1.35 Angstrom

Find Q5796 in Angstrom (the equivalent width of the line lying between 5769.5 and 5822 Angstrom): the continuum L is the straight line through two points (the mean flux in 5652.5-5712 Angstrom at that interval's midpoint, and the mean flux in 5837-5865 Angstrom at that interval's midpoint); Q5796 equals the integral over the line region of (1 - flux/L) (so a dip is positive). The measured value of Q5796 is -0.4 Angstrom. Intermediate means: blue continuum 2.36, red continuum 2.41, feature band 2.41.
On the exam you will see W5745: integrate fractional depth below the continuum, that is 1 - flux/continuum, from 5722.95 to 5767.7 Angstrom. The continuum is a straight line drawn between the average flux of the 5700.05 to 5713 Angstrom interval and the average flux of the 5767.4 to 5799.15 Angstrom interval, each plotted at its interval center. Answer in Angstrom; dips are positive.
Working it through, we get -2.98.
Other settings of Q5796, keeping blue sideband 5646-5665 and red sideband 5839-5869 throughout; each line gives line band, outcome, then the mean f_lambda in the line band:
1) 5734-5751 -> -1.23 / 2.54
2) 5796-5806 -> -0.47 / 2.5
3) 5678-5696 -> -0.29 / 2.39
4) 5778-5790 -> 0.16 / 2.35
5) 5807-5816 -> -0.03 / 2.4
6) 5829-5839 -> -0.50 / 2.52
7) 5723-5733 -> -0.49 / 2.48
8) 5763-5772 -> -0.10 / 2.4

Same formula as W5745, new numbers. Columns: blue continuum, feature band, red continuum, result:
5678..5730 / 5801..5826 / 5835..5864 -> -0.38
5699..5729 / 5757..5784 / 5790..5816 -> 0.44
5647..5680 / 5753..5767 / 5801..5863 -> -0.21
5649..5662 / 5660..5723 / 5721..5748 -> 1.83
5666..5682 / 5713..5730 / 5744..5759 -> 0.84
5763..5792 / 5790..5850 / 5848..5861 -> -3.03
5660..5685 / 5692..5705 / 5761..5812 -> -0.21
